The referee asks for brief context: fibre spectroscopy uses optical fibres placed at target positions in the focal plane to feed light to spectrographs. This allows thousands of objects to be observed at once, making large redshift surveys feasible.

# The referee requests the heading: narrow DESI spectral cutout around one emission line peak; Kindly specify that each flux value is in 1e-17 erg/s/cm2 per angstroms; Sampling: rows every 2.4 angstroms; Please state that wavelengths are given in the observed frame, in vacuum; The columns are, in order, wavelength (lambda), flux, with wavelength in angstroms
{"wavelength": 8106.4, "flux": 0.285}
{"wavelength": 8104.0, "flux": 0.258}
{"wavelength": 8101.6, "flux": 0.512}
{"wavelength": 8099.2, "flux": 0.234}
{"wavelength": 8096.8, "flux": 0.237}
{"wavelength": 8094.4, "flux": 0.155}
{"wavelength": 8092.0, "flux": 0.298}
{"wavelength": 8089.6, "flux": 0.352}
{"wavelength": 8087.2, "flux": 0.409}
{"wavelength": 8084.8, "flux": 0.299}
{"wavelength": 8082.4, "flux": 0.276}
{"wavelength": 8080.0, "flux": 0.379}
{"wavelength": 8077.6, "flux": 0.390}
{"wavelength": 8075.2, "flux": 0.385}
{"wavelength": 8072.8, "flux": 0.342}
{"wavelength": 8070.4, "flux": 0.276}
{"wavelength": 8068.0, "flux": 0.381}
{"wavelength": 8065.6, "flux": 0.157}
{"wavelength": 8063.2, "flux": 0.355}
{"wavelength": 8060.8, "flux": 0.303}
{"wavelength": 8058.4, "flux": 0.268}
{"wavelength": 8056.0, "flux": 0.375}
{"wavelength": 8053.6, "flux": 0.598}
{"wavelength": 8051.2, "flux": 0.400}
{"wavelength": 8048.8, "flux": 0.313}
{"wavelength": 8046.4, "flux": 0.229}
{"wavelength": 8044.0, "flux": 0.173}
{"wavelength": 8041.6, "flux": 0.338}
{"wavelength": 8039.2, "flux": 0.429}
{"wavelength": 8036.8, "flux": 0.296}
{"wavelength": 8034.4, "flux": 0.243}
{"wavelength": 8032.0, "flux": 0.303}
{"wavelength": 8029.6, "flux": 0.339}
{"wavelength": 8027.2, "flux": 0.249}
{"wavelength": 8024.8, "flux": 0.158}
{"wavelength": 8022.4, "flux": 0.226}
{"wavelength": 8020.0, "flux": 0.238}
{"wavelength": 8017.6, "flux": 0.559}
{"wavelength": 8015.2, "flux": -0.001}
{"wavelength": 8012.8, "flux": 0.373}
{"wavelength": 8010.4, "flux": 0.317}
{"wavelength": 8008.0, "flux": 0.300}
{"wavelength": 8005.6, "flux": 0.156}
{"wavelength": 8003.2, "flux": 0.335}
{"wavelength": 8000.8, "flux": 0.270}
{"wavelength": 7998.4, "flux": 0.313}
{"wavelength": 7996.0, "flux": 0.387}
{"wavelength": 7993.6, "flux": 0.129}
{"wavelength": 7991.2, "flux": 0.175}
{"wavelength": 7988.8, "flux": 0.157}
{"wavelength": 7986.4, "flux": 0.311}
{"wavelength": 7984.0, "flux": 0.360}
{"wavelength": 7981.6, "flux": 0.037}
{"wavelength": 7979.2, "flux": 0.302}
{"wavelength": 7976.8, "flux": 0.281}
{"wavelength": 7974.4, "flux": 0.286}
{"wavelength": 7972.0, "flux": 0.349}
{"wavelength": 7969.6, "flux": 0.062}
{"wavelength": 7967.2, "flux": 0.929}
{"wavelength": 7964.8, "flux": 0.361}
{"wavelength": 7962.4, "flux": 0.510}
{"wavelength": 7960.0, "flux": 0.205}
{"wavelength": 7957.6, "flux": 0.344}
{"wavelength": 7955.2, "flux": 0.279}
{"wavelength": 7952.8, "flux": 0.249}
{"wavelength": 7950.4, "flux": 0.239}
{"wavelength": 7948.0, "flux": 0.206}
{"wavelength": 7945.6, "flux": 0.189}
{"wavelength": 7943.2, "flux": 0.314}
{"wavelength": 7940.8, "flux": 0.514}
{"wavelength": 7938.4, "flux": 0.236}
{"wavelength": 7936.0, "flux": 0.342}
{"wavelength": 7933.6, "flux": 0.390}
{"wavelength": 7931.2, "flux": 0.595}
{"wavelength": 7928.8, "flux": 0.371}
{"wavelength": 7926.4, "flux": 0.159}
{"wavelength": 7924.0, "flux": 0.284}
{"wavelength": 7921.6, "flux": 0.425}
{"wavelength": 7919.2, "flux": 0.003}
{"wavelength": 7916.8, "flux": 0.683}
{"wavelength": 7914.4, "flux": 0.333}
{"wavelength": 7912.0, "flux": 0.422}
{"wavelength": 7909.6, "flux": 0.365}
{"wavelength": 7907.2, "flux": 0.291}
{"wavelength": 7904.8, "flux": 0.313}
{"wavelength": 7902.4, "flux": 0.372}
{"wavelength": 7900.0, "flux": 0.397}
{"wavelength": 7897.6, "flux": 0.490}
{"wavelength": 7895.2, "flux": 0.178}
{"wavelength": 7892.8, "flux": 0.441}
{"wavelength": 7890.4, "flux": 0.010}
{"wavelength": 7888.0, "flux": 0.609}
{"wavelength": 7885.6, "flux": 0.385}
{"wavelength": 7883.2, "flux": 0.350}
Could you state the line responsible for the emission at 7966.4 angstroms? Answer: H-gamma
